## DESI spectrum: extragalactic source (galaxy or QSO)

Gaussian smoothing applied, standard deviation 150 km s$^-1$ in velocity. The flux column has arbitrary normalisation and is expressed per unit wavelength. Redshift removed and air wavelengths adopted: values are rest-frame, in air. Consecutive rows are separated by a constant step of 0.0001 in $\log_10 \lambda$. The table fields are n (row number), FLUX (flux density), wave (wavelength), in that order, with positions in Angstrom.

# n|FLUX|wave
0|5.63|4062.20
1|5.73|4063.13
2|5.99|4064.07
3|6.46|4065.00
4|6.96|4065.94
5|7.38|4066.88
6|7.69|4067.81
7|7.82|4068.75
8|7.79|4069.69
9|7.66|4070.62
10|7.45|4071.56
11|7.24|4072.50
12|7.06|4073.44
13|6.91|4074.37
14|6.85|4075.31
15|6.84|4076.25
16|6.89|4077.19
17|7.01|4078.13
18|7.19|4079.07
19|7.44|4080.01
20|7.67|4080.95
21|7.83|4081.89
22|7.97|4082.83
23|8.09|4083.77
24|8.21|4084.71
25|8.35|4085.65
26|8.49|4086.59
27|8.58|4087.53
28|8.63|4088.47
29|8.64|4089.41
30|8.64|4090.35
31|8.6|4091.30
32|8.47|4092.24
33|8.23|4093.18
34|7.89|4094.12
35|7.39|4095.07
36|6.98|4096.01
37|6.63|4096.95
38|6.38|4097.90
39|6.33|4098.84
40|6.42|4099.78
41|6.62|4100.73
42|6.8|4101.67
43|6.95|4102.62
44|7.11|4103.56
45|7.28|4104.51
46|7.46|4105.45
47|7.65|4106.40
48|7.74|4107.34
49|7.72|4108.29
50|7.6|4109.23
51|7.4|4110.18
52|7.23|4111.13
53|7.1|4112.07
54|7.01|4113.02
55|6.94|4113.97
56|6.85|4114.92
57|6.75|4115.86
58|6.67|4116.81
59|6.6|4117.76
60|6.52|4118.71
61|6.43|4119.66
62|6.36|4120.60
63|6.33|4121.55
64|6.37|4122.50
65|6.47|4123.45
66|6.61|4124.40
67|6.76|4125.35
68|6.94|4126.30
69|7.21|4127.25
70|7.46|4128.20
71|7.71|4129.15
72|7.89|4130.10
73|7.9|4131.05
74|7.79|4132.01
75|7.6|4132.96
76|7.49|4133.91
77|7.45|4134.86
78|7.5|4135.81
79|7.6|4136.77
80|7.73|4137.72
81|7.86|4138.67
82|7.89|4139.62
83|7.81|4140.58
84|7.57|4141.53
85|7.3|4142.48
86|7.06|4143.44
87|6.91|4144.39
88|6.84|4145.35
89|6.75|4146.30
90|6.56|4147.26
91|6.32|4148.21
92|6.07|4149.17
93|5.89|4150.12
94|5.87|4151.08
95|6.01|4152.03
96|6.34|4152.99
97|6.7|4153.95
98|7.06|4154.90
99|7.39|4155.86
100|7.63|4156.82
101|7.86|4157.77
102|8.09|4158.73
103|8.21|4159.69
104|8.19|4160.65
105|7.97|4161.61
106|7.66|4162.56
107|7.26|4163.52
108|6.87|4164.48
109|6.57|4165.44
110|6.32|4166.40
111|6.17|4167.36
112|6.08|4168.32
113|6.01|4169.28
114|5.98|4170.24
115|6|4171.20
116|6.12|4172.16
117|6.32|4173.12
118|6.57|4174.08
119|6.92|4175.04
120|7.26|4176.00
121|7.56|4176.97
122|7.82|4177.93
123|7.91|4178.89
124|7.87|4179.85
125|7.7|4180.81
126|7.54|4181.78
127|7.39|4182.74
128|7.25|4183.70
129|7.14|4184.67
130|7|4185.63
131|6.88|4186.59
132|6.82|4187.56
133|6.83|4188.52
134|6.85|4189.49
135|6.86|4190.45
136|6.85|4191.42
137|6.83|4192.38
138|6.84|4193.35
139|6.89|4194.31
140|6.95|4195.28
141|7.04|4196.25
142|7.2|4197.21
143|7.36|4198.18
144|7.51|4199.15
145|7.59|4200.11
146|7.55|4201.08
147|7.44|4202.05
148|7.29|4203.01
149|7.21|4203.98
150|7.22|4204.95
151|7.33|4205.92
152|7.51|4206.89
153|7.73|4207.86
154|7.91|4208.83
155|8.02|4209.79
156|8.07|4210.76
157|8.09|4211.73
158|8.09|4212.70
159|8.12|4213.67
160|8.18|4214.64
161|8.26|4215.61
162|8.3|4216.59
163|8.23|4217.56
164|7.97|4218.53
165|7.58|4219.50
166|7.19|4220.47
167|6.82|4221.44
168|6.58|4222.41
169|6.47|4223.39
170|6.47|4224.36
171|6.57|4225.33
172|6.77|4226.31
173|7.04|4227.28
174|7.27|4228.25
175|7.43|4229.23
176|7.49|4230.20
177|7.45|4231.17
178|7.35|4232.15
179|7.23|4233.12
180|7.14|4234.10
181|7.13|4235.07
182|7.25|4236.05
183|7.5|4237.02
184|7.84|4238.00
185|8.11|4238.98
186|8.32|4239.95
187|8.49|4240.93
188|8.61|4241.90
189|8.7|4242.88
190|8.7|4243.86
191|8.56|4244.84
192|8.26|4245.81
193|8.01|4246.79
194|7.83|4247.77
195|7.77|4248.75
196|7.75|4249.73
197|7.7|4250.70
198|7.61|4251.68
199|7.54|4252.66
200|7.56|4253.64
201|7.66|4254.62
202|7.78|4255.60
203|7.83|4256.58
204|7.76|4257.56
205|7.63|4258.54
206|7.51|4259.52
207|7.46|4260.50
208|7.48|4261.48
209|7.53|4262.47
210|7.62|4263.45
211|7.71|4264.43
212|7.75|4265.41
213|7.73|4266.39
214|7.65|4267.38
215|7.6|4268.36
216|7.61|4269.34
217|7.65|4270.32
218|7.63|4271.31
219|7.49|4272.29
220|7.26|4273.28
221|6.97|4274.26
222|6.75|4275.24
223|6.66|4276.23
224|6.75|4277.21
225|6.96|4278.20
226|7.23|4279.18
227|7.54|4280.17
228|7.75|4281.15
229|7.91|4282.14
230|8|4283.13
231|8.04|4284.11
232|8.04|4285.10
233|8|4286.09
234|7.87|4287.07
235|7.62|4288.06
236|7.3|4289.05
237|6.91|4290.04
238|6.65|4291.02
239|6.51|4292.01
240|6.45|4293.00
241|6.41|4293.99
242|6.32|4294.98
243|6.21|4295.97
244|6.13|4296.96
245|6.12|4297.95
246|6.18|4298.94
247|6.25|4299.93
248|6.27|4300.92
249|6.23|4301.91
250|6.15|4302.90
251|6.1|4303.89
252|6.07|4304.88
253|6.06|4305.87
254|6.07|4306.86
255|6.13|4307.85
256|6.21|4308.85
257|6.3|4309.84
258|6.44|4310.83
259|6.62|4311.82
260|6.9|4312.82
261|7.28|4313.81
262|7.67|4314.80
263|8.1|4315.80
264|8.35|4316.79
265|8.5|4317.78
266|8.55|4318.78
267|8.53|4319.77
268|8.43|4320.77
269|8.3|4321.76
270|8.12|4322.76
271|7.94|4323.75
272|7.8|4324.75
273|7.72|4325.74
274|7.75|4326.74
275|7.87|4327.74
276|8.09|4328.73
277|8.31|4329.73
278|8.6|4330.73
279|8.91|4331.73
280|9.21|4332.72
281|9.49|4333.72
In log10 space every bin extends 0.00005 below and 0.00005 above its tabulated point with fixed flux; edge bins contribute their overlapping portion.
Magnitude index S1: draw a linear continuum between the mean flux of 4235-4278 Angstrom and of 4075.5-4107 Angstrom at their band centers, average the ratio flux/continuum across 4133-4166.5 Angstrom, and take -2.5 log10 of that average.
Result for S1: 0.06 mag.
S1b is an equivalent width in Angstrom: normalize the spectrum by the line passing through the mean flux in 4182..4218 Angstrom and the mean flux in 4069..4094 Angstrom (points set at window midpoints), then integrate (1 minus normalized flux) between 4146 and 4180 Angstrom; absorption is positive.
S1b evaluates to 3.0 Angstrom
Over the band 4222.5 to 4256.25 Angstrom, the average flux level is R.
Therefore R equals 7.62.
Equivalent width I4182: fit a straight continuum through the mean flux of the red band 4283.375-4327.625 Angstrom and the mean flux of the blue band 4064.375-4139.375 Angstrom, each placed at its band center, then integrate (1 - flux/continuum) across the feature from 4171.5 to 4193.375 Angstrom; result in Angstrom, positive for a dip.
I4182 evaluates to 0.5 Angstrom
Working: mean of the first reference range 7.35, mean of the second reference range 7.09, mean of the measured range 7.09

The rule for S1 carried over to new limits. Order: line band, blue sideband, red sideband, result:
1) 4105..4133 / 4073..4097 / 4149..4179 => 0.045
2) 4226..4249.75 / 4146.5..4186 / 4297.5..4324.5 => -0.113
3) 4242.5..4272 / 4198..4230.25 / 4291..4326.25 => -0.077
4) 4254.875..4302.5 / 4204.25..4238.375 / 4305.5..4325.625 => 0.034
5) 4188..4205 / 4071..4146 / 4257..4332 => 0.029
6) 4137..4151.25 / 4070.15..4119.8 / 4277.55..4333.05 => 0.056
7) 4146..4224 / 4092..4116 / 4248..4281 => 0.026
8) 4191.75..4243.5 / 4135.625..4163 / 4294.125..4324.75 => -0.061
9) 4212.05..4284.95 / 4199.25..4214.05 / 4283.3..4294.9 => -0.021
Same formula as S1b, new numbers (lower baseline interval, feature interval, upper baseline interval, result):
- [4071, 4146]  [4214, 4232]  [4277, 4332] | -0.2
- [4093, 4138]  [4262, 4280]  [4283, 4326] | -0.7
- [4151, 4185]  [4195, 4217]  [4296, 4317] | -2.4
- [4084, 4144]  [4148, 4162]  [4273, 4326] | 0.5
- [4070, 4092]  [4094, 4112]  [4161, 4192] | 1.1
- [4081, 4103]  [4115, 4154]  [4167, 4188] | 1.8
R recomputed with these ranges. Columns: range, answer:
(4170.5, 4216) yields 7.31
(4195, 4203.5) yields 7.34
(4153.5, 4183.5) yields 7.13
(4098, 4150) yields 7.09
